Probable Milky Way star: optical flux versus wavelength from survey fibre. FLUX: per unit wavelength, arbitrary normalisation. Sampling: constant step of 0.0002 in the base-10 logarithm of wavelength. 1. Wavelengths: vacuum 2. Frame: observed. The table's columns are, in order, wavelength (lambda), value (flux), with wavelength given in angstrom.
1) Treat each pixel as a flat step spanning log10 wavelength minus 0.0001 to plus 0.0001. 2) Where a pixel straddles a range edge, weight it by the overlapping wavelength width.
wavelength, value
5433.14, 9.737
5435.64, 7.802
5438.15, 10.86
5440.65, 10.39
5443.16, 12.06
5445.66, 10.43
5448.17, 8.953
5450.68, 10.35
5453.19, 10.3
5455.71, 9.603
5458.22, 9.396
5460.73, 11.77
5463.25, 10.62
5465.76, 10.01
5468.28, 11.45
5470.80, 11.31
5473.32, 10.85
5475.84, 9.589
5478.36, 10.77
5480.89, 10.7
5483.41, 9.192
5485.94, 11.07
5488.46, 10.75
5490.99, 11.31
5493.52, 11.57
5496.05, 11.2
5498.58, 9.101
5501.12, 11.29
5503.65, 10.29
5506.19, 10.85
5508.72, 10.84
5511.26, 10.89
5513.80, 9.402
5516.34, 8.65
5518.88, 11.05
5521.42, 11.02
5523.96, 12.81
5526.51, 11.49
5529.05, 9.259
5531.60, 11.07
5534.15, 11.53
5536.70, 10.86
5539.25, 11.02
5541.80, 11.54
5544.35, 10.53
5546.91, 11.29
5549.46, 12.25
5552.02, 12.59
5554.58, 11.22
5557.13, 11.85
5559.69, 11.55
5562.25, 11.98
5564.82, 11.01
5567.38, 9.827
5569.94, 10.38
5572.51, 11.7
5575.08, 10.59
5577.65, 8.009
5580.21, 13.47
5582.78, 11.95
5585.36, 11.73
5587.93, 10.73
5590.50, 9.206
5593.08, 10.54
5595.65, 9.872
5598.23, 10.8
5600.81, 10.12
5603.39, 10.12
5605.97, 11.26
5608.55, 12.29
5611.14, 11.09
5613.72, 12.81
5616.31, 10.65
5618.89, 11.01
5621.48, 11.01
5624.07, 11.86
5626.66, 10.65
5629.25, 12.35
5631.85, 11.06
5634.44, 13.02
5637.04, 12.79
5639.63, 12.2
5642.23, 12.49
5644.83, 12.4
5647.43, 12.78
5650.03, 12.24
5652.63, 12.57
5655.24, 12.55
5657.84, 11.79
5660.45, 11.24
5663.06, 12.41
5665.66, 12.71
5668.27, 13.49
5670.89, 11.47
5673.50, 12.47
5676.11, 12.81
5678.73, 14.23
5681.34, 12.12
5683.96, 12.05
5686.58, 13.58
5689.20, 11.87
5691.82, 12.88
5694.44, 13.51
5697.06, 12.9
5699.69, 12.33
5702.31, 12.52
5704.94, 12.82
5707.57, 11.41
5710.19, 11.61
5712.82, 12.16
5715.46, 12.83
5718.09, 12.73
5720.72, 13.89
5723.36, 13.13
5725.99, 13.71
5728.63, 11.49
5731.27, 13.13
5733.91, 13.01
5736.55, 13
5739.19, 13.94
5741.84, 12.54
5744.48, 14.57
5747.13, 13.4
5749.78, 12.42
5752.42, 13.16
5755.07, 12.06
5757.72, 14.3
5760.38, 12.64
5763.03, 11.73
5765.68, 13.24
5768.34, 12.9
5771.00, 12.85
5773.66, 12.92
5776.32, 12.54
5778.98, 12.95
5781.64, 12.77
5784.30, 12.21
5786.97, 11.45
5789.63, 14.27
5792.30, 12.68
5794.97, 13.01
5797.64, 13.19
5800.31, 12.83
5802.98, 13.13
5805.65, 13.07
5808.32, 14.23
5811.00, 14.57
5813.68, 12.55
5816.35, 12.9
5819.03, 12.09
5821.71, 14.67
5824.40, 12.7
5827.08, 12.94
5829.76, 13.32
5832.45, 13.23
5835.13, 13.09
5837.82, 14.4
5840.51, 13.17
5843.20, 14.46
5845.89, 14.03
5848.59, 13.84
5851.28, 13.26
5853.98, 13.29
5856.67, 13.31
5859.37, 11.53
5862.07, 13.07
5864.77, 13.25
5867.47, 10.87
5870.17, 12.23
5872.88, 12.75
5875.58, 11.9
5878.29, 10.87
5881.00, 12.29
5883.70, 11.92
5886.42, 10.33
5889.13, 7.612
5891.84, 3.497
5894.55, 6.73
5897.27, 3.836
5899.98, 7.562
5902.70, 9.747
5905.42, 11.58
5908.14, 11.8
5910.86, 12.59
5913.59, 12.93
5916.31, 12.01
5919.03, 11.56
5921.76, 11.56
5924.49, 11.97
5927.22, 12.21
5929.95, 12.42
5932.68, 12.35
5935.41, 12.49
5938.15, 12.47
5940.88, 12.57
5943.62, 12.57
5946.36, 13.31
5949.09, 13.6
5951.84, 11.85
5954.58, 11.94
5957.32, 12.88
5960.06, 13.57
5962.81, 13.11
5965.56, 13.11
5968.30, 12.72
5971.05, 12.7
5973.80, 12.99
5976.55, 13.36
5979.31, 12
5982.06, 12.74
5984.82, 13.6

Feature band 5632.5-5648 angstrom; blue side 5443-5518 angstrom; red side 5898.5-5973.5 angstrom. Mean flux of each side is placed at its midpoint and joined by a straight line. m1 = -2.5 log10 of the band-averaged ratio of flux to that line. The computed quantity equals -0.14 mag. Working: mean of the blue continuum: 10.5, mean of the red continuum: 12.2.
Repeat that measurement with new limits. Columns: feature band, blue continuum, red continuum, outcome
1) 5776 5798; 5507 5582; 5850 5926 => -0.17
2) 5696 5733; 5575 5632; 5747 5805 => -0.04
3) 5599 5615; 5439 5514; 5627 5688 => 0.06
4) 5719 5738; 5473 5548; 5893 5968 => -0.17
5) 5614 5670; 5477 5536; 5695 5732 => -0.01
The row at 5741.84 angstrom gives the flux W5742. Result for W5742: 12.54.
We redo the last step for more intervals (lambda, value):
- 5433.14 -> 9.737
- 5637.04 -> 12.79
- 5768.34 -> 12.9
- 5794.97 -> 13.01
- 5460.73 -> 11.77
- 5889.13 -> 7.612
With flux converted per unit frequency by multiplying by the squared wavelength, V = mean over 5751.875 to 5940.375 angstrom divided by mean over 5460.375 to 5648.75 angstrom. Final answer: 1.2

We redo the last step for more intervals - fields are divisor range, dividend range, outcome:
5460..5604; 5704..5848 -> 1.31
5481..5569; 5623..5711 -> 1.19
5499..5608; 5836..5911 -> 1.15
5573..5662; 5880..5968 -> 1.09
